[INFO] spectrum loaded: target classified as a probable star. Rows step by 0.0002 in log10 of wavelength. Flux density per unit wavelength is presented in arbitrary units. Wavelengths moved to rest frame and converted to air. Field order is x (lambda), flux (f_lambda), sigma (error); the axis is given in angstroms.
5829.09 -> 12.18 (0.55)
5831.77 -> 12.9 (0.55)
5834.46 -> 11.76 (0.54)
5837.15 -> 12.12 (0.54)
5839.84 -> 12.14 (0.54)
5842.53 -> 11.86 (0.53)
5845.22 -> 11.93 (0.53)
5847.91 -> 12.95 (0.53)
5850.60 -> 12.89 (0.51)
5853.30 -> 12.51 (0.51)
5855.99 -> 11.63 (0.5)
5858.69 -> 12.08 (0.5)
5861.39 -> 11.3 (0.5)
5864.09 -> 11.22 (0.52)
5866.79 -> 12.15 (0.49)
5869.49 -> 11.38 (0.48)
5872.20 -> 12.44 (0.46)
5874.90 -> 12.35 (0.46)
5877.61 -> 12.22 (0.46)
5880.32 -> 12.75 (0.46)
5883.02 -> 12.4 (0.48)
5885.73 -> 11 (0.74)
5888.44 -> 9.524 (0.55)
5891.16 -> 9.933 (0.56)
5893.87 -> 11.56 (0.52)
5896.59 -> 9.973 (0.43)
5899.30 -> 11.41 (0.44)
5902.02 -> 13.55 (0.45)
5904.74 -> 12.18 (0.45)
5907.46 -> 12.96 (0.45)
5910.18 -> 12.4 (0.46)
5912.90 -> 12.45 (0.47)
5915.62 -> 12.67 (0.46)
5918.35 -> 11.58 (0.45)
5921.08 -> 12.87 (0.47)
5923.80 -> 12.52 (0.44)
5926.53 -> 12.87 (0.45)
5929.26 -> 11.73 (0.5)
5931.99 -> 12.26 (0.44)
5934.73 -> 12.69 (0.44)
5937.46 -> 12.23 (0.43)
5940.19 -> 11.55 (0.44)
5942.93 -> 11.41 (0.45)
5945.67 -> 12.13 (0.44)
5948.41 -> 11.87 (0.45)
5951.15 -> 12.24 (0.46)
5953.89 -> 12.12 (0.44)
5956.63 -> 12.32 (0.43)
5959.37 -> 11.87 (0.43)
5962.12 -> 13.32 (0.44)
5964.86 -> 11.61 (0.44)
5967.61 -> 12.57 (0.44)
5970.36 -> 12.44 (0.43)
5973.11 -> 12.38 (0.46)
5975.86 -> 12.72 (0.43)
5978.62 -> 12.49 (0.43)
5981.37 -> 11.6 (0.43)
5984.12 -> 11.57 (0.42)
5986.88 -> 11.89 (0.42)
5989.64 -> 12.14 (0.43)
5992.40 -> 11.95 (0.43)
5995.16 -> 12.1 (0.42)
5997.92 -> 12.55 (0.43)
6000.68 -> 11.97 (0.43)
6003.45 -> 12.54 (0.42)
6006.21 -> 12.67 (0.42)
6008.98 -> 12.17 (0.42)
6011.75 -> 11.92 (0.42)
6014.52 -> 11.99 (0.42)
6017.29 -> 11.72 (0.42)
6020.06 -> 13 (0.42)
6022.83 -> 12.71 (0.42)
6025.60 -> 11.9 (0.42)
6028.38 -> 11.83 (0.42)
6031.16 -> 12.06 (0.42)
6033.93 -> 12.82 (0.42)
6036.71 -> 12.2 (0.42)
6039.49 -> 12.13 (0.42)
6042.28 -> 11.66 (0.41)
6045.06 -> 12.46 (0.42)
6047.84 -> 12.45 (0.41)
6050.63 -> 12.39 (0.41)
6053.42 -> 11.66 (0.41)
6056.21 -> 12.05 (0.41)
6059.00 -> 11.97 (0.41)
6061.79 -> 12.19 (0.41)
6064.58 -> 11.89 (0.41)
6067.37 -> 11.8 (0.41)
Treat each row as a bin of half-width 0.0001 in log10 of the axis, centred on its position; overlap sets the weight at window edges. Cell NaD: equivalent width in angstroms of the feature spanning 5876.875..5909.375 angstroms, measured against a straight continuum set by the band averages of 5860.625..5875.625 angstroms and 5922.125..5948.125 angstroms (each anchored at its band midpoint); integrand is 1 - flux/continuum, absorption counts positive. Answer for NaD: 0.85 angstroms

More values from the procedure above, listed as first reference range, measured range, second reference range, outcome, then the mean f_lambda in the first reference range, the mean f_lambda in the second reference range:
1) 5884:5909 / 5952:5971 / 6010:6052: -0.9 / 11.4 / 12.2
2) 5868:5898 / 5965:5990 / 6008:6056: -0.6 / 11.4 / 12.2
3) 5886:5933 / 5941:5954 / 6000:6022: 0.1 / 11.9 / 12.3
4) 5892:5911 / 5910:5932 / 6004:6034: -0.7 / 11.9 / 12.2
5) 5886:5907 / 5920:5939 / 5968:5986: -1.3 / 11.2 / 12.2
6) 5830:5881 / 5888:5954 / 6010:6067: 0.8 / 12.1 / 12.1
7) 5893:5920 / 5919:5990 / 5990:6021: -0.3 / 12.1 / 12.2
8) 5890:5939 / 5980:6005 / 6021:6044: 0.2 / 12.1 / 12.2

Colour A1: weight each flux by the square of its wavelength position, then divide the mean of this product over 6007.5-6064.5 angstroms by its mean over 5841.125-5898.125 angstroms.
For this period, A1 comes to 1.10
